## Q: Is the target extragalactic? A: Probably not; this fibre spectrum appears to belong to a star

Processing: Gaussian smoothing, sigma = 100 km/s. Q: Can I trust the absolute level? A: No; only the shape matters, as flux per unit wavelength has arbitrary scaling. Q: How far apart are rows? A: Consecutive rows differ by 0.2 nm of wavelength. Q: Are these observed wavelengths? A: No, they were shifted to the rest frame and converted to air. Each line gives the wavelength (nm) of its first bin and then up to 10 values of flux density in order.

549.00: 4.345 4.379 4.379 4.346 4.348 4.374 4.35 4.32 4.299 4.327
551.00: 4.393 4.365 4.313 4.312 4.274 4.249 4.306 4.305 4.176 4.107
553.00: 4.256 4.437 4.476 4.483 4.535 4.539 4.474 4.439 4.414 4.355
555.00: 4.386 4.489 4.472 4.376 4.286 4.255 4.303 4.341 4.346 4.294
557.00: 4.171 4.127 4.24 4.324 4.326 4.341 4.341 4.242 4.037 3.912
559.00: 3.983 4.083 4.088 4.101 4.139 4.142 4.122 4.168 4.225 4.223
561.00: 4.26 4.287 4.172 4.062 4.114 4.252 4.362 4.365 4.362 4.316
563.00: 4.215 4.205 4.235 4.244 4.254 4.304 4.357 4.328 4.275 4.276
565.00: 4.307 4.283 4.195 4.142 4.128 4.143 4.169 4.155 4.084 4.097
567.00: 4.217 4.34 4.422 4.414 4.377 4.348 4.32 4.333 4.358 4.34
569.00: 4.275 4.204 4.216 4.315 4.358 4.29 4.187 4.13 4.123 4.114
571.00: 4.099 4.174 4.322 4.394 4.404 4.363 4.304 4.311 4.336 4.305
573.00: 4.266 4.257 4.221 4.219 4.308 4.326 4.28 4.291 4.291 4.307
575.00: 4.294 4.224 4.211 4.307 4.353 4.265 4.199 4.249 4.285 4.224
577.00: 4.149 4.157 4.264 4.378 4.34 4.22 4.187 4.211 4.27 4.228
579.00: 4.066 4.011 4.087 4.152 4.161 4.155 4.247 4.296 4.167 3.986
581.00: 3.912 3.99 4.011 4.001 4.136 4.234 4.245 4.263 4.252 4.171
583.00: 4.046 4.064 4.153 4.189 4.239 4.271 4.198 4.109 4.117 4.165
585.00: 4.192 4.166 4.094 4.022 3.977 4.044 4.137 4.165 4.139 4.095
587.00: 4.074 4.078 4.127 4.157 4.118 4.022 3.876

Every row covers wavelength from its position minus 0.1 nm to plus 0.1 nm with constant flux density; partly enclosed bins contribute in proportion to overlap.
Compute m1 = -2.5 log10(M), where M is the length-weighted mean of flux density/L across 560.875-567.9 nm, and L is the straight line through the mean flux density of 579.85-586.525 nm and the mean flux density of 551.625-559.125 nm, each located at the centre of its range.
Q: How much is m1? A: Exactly 0.001 mag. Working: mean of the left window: 4.31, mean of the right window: 4.13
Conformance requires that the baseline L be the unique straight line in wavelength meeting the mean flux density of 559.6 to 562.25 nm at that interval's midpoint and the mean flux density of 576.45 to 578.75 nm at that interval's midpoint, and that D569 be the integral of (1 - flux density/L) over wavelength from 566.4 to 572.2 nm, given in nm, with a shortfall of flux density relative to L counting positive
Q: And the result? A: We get -0.075 nm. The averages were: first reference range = 4.19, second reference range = 4.24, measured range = 4.27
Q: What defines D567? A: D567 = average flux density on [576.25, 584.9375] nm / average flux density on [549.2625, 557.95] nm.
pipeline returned 1.0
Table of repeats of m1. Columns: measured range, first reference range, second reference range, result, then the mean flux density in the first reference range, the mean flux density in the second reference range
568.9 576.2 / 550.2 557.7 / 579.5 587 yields -0.01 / 4.34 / 4.13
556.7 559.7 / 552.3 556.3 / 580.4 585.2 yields 0.04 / 4.38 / 4.14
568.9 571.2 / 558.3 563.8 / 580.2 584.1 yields -0.01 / 4.18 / 4.14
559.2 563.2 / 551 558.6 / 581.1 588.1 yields 0.02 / 4.33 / 4.13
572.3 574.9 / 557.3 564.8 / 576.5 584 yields -0.03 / 4.22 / 4.17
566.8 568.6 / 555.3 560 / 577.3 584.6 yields -0.03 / 4.22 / 4.16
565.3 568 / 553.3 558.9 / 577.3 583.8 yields 0.01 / 4.33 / 4.16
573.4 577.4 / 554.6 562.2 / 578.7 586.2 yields -0.03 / 4.23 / 4.13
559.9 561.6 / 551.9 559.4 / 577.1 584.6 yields 0.02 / 4.3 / 4.16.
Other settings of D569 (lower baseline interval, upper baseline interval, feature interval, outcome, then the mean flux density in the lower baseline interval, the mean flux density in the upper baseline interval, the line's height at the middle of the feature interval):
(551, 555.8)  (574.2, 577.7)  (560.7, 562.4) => 0.04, 4.37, 4.26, 4.33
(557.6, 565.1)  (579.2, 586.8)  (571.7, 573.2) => -0.05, 4.22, 4.13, 4.17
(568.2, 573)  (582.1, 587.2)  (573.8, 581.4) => 0.00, 4.27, 4.14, 4.21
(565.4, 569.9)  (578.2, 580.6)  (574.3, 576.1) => -0.03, 4.26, 4.17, 4.2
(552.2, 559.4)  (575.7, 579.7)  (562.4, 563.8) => 0.00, 4.3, 4.21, 4.27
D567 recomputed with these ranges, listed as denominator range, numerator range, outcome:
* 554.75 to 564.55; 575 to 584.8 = 0.99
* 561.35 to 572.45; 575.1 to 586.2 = 0.98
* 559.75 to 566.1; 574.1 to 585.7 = 0.99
